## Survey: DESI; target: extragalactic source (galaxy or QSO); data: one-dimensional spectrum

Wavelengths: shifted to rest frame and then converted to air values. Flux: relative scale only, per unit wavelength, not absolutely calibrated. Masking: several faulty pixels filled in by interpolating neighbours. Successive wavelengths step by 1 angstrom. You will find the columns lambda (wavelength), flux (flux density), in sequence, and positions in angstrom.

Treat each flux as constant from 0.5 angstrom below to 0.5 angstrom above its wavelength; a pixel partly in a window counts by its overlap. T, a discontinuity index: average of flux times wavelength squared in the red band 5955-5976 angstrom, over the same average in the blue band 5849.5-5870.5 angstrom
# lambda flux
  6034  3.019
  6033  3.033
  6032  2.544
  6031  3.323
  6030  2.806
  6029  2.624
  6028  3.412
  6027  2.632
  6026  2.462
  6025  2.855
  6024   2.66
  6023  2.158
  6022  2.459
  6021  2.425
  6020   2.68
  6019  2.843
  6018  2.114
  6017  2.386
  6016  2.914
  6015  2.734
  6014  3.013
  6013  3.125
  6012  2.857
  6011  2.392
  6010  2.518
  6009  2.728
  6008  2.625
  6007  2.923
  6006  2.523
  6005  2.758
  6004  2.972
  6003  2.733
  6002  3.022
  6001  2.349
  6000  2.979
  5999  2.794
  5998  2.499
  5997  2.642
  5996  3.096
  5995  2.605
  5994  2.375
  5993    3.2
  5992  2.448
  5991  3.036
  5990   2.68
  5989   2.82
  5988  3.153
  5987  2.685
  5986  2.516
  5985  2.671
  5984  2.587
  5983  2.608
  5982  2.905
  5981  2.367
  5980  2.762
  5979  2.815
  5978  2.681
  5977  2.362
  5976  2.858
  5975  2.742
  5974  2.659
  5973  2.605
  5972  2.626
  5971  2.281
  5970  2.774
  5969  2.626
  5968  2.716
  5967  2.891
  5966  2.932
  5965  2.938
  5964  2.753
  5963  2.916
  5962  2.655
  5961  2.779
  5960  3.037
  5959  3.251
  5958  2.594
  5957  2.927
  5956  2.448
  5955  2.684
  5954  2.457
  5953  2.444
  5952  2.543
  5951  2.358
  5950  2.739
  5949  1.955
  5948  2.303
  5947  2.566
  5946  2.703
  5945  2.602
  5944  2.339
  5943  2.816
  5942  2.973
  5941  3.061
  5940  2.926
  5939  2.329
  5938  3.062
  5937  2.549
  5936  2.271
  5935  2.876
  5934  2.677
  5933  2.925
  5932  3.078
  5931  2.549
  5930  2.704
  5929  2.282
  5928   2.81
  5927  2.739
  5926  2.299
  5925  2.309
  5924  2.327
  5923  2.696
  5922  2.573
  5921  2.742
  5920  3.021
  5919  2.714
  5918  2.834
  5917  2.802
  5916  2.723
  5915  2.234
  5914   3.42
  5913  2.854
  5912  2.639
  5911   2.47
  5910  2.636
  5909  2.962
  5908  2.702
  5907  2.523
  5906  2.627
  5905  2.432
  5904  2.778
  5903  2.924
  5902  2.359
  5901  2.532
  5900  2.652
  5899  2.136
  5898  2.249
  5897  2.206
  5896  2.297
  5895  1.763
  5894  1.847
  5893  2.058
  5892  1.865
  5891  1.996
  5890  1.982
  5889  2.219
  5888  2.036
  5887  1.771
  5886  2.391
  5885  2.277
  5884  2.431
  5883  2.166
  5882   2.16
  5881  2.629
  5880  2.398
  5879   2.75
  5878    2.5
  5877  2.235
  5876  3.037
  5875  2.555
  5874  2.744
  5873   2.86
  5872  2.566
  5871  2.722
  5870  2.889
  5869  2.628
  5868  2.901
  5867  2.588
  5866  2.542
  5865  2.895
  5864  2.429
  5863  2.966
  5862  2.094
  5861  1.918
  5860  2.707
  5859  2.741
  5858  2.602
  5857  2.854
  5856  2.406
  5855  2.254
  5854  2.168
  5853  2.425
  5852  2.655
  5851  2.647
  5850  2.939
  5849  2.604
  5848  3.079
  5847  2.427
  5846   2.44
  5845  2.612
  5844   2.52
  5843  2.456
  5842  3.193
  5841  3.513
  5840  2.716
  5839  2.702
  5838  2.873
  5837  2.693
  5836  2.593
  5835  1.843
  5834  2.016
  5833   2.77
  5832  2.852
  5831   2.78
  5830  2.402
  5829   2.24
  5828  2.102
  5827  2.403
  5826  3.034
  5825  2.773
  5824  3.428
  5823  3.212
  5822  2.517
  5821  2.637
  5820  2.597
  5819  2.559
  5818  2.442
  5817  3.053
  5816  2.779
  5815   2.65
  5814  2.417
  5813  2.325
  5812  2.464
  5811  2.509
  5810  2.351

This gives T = 1.1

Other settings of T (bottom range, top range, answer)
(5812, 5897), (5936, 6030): 1.11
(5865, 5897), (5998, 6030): 1.18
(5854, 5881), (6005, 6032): 1.09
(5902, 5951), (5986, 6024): 1.04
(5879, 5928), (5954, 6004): 1.14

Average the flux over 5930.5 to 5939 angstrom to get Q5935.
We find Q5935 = 2.72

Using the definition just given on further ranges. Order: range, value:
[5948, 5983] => 2.67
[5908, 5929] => 2.68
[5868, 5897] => 2.36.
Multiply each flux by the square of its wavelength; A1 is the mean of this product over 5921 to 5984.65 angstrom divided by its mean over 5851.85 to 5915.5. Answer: 1.10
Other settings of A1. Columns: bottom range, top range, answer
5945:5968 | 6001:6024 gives 1.02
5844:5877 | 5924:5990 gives 1.06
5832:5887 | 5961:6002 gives 1.10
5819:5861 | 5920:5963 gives 1.04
